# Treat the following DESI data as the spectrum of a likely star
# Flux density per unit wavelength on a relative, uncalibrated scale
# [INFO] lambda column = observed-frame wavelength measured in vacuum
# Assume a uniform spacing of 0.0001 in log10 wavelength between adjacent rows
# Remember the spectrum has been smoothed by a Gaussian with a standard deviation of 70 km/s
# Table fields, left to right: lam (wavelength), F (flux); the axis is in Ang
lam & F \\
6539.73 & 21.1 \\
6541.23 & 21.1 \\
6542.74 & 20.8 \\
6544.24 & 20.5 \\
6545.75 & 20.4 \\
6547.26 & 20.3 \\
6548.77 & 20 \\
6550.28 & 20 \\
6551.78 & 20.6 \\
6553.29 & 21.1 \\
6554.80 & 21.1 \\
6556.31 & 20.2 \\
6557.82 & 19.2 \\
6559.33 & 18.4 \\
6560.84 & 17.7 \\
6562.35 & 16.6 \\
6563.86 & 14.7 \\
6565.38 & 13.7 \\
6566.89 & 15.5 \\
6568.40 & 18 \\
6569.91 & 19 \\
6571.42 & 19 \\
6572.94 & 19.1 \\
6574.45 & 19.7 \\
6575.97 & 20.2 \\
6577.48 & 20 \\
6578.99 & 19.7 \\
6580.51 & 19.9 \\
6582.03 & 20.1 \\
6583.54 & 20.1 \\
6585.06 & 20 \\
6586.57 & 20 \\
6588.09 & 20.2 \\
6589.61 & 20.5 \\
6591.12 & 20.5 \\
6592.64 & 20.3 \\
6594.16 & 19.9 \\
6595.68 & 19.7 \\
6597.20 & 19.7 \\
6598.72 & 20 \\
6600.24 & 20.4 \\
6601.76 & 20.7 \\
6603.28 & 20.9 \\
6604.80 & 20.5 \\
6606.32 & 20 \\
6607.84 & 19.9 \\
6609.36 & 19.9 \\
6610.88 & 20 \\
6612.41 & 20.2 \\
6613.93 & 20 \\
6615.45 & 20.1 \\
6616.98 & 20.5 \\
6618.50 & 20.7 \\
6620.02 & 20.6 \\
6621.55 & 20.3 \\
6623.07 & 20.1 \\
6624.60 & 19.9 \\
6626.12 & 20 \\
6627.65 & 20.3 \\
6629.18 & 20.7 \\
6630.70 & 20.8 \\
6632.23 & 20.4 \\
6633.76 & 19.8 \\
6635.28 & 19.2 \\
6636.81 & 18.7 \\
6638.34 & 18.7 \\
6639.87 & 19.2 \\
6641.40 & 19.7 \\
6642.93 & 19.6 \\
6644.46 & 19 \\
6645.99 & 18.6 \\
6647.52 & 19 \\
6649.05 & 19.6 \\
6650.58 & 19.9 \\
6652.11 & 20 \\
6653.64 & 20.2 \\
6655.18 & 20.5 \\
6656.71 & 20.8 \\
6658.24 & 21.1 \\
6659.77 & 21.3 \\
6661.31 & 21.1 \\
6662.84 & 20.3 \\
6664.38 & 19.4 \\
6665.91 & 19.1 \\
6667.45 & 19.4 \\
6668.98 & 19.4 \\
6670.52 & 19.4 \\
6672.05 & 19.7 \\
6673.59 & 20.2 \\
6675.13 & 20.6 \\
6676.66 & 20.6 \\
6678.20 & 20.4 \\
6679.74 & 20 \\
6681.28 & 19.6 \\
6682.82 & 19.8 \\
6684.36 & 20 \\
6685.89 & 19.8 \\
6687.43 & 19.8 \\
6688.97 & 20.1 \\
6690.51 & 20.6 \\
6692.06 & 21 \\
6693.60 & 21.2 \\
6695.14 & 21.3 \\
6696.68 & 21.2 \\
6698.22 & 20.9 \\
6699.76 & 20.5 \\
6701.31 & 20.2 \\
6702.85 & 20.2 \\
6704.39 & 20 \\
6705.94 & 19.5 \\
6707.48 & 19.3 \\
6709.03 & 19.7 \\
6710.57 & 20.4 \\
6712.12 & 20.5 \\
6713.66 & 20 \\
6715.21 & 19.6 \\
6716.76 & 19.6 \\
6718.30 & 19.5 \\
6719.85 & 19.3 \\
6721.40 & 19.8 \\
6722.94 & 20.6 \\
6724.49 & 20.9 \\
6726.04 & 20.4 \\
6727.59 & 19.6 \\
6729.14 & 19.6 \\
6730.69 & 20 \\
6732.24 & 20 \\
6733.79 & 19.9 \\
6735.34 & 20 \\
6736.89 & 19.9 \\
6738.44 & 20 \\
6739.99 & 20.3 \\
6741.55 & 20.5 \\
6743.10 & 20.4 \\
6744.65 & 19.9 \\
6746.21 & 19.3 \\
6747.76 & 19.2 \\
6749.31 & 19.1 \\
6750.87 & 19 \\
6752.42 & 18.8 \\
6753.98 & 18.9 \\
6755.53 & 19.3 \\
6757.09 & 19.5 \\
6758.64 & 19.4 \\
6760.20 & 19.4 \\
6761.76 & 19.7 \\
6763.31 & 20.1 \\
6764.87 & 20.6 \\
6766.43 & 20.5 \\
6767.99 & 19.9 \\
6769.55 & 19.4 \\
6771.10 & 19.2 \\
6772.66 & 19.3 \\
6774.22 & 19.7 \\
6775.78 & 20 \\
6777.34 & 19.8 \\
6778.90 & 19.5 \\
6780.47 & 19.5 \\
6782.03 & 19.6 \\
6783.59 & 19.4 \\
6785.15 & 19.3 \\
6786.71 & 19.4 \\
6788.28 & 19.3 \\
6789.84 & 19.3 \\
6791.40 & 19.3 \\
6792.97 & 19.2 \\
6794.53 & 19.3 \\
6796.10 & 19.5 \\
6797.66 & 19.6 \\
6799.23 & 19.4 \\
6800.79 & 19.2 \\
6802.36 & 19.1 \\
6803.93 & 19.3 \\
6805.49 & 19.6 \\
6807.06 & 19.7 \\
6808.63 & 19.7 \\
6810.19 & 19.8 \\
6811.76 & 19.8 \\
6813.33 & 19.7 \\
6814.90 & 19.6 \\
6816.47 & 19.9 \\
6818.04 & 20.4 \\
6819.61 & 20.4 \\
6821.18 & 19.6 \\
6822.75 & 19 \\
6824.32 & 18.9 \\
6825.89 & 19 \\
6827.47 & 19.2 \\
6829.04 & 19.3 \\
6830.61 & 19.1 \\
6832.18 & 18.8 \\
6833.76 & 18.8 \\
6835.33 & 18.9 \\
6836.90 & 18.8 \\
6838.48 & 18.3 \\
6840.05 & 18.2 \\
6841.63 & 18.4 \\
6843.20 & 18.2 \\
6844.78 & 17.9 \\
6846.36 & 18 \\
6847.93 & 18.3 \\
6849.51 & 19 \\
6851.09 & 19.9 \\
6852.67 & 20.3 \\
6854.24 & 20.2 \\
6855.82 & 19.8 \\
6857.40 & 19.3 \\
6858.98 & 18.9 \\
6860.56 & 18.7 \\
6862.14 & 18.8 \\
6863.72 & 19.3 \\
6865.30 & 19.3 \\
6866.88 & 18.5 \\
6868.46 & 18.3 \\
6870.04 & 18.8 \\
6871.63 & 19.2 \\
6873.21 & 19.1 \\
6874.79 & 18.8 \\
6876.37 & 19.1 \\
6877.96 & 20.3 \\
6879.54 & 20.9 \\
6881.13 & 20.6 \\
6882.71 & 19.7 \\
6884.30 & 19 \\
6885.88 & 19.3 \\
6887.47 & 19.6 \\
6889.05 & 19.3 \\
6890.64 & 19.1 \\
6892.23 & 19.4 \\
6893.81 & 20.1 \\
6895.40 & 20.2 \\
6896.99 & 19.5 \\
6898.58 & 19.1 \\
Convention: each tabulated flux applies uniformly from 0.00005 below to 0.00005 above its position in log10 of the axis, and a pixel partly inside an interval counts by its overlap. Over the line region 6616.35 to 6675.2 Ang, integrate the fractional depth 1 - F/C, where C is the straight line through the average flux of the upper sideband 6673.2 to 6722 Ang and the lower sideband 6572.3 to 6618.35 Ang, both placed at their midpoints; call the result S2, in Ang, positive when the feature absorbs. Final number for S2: 0.6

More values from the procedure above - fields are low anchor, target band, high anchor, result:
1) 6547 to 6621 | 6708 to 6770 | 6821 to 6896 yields -1.53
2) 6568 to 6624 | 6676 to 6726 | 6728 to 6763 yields -1.08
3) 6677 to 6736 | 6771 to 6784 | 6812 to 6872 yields 0.00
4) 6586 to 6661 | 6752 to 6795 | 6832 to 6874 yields -0.52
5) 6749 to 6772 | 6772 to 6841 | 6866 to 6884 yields 0.34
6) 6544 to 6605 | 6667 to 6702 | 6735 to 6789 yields -1.26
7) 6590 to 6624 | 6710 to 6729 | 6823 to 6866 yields -0.37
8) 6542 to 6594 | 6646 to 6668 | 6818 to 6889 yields -0.91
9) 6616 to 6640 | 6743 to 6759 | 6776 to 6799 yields 0.22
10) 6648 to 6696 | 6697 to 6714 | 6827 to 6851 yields -0.22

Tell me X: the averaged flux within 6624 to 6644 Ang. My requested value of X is 19.8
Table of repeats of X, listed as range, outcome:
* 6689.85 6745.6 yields 20.2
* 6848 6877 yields 19.2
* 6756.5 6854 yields 19.4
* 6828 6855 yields 18.9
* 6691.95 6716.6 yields 20.3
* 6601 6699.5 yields 20.1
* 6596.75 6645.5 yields 20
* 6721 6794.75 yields 19.7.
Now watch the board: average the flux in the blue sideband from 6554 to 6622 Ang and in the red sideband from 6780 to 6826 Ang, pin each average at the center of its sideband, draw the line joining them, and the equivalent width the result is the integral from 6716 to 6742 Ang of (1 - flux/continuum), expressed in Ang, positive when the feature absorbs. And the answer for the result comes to -0.6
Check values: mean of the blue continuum 19.5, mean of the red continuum 19.5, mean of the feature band 20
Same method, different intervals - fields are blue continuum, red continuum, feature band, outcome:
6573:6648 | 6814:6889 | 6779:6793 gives 0.01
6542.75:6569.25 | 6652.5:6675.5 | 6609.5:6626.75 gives -0.57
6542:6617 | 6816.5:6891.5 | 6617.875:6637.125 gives -0.63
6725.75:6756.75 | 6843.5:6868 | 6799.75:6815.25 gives -0.18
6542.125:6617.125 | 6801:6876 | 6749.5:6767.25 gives -0.25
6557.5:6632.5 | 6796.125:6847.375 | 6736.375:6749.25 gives -0.39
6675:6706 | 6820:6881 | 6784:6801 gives 0.16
